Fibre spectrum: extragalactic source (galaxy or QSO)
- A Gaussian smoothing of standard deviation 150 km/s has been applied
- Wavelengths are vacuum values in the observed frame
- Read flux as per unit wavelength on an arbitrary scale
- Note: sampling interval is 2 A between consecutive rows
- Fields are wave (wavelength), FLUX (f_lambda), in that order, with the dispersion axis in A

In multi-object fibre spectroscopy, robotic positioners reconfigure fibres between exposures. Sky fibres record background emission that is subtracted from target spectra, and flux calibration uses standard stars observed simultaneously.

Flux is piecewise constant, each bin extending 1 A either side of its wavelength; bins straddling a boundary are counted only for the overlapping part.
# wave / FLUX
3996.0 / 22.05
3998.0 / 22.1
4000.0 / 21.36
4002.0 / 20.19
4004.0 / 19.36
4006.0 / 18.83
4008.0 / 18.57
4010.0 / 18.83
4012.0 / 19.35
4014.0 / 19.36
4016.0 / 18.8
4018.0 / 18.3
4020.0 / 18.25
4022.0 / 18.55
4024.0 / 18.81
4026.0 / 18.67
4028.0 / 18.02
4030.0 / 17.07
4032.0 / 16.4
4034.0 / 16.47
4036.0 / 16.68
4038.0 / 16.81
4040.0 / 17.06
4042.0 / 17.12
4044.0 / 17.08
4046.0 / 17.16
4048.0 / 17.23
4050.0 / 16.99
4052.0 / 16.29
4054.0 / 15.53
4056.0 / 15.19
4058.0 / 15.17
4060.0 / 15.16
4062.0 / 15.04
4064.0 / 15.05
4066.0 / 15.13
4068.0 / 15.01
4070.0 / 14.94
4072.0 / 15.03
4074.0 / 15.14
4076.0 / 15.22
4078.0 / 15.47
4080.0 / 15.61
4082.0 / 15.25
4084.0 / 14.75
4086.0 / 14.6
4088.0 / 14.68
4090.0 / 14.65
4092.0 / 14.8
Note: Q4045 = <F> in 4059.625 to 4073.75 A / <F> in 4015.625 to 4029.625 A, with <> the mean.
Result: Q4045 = 0.8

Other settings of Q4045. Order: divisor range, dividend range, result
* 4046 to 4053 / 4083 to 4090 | 0.87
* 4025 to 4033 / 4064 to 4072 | 0.86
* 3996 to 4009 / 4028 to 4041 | 0.83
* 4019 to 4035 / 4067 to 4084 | 0.85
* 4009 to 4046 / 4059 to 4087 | 0.85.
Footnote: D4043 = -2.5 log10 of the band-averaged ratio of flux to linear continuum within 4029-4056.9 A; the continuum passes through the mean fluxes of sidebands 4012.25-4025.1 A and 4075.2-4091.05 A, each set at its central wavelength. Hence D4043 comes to 0.04 mag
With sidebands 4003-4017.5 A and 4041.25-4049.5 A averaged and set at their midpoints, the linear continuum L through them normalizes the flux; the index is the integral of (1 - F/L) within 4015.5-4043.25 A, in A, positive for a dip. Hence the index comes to 0.6 A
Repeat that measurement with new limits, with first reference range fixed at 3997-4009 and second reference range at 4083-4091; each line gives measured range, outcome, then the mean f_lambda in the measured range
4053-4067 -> 1.0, 15.2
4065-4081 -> 0.4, 15.2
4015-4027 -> 0.2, 18.6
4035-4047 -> 0.4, 17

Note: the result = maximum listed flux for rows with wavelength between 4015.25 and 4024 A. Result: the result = 18.81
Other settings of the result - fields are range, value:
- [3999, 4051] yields 21.36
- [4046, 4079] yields 17.23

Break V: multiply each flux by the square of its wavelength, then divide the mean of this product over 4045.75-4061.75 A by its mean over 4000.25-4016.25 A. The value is 0.85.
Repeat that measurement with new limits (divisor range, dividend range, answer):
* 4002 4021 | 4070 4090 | 0.82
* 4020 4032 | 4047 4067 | 0.88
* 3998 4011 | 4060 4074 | 0.79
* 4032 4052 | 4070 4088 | 0.91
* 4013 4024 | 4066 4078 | 0.83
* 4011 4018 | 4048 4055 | 0.88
